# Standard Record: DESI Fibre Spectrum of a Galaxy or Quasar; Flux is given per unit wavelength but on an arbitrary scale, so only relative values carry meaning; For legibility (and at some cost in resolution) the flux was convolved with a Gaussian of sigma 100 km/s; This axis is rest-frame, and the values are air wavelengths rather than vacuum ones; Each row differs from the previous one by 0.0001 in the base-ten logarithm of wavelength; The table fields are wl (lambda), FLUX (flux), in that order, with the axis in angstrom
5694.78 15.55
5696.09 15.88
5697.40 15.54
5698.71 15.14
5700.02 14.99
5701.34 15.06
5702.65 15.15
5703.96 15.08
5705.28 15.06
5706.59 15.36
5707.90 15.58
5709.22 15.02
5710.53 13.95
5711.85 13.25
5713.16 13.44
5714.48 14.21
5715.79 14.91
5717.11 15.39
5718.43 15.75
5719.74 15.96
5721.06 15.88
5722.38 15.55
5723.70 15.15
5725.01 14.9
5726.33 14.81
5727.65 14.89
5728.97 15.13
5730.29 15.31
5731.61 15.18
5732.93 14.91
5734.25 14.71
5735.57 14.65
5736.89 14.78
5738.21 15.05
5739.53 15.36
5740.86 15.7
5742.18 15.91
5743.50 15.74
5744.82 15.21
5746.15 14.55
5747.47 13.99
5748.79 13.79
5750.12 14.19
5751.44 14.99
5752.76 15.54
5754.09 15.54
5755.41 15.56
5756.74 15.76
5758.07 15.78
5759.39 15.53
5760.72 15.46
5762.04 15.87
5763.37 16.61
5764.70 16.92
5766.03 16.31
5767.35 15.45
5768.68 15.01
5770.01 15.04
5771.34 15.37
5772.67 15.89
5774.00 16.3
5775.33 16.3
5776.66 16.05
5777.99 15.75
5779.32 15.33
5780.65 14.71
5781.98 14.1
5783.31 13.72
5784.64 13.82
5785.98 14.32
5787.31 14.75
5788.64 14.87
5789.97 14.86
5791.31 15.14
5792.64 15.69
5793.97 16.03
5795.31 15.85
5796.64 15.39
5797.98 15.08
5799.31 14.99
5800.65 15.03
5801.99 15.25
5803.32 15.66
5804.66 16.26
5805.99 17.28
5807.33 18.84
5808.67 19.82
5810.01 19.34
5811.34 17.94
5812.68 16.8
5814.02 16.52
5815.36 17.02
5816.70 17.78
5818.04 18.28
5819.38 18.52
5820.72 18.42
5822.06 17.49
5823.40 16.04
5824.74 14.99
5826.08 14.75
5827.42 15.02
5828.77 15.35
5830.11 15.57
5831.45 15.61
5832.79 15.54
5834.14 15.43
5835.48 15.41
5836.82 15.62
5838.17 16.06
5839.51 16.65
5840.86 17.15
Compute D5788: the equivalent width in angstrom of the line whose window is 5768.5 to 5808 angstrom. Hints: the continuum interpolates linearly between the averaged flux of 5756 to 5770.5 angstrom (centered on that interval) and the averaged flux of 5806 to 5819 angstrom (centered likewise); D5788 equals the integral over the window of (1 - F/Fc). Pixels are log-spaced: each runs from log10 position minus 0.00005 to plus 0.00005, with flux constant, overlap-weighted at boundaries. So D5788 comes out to 3.5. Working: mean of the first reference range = 15.8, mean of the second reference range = 18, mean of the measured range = 15.4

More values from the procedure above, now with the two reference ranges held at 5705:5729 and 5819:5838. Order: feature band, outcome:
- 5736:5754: 0.24 angstrom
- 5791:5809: -0.49 angstrom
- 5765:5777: -0.26 angstrom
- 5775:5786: 0.44 angstrom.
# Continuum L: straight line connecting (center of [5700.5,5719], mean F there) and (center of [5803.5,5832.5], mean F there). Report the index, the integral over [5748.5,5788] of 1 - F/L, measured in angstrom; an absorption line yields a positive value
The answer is 1.6 angstrom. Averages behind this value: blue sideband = 14.8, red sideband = 17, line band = 15.3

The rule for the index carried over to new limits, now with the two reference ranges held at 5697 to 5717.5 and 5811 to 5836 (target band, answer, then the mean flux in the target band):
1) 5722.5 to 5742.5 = 0.1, 15.1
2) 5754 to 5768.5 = -0.3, 15.9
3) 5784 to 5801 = 1.0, 15.1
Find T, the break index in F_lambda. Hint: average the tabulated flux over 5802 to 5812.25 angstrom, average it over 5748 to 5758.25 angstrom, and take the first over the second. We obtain 1.2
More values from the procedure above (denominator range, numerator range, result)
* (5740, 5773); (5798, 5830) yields 1.09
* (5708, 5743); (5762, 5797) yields 1.03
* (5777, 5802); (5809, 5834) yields 1.12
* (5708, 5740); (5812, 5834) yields 1.10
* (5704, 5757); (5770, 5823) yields 1.08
